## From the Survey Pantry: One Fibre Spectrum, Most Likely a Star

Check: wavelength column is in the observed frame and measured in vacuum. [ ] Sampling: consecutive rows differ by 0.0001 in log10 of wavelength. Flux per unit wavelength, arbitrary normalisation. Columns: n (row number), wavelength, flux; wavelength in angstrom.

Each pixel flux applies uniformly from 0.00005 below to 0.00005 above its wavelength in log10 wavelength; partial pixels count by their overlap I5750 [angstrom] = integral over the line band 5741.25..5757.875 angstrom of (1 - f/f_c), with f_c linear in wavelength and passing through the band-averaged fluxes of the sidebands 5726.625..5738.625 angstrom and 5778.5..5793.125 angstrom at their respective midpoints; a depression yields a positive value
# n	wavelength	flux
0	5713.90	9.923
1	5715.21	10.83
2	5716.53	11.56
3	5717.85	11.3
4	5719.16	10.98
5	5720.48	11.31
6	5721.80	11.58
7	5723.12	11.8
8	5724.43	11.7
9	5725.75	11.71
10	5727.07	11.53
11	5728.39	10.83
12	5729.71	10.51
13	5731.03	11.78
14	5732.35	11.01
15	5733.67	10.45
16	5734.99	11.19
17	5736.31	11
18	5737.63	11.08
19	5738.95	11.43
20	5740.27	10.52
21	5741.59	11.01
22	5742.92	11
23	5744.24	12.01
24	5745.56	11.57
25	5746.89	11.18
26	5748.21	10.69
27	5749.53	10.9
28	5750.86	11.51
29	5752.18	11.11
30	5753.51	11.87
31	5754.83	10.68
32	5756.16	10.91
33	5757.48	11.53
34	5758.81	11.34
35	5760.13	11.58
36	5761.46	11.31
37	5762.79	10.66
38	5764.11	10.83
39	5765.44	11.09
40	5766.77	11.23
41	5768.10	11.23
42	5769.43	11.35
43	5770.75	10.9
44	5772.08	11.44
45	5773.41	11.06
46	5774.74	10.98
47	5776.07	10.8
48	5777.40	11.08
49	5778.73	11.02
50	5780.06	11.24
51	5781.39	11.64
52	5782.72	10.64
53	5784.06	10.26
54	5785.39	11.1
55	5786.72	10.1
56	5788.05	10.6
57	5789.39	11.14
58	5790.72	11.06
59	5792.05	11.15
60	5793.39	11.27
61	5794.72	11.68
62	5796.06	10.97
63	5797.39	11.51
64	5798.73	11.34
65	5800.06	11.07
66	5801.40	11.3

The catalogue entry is -0.34 angstrom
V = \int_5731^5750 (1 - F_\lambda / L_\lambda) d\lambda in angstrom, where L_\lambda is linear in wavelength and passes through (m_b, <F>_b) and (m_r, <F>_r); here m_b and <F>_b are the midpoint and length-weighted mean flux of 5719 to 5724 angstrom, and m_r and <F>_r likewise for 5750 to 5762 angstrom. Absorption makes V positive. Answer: 0.5 angstrom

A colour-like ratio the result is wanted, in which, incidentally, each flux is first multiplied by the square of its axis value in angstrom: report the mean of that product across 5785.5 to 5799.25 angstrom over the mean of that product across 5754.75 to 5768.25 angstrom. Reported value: 1.0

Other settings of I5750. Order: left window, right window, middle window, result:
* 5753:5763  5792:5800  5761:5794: 0.81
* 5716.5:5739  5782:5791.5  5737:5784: -0.83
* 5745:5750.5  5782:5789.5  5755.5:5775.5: -0.55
